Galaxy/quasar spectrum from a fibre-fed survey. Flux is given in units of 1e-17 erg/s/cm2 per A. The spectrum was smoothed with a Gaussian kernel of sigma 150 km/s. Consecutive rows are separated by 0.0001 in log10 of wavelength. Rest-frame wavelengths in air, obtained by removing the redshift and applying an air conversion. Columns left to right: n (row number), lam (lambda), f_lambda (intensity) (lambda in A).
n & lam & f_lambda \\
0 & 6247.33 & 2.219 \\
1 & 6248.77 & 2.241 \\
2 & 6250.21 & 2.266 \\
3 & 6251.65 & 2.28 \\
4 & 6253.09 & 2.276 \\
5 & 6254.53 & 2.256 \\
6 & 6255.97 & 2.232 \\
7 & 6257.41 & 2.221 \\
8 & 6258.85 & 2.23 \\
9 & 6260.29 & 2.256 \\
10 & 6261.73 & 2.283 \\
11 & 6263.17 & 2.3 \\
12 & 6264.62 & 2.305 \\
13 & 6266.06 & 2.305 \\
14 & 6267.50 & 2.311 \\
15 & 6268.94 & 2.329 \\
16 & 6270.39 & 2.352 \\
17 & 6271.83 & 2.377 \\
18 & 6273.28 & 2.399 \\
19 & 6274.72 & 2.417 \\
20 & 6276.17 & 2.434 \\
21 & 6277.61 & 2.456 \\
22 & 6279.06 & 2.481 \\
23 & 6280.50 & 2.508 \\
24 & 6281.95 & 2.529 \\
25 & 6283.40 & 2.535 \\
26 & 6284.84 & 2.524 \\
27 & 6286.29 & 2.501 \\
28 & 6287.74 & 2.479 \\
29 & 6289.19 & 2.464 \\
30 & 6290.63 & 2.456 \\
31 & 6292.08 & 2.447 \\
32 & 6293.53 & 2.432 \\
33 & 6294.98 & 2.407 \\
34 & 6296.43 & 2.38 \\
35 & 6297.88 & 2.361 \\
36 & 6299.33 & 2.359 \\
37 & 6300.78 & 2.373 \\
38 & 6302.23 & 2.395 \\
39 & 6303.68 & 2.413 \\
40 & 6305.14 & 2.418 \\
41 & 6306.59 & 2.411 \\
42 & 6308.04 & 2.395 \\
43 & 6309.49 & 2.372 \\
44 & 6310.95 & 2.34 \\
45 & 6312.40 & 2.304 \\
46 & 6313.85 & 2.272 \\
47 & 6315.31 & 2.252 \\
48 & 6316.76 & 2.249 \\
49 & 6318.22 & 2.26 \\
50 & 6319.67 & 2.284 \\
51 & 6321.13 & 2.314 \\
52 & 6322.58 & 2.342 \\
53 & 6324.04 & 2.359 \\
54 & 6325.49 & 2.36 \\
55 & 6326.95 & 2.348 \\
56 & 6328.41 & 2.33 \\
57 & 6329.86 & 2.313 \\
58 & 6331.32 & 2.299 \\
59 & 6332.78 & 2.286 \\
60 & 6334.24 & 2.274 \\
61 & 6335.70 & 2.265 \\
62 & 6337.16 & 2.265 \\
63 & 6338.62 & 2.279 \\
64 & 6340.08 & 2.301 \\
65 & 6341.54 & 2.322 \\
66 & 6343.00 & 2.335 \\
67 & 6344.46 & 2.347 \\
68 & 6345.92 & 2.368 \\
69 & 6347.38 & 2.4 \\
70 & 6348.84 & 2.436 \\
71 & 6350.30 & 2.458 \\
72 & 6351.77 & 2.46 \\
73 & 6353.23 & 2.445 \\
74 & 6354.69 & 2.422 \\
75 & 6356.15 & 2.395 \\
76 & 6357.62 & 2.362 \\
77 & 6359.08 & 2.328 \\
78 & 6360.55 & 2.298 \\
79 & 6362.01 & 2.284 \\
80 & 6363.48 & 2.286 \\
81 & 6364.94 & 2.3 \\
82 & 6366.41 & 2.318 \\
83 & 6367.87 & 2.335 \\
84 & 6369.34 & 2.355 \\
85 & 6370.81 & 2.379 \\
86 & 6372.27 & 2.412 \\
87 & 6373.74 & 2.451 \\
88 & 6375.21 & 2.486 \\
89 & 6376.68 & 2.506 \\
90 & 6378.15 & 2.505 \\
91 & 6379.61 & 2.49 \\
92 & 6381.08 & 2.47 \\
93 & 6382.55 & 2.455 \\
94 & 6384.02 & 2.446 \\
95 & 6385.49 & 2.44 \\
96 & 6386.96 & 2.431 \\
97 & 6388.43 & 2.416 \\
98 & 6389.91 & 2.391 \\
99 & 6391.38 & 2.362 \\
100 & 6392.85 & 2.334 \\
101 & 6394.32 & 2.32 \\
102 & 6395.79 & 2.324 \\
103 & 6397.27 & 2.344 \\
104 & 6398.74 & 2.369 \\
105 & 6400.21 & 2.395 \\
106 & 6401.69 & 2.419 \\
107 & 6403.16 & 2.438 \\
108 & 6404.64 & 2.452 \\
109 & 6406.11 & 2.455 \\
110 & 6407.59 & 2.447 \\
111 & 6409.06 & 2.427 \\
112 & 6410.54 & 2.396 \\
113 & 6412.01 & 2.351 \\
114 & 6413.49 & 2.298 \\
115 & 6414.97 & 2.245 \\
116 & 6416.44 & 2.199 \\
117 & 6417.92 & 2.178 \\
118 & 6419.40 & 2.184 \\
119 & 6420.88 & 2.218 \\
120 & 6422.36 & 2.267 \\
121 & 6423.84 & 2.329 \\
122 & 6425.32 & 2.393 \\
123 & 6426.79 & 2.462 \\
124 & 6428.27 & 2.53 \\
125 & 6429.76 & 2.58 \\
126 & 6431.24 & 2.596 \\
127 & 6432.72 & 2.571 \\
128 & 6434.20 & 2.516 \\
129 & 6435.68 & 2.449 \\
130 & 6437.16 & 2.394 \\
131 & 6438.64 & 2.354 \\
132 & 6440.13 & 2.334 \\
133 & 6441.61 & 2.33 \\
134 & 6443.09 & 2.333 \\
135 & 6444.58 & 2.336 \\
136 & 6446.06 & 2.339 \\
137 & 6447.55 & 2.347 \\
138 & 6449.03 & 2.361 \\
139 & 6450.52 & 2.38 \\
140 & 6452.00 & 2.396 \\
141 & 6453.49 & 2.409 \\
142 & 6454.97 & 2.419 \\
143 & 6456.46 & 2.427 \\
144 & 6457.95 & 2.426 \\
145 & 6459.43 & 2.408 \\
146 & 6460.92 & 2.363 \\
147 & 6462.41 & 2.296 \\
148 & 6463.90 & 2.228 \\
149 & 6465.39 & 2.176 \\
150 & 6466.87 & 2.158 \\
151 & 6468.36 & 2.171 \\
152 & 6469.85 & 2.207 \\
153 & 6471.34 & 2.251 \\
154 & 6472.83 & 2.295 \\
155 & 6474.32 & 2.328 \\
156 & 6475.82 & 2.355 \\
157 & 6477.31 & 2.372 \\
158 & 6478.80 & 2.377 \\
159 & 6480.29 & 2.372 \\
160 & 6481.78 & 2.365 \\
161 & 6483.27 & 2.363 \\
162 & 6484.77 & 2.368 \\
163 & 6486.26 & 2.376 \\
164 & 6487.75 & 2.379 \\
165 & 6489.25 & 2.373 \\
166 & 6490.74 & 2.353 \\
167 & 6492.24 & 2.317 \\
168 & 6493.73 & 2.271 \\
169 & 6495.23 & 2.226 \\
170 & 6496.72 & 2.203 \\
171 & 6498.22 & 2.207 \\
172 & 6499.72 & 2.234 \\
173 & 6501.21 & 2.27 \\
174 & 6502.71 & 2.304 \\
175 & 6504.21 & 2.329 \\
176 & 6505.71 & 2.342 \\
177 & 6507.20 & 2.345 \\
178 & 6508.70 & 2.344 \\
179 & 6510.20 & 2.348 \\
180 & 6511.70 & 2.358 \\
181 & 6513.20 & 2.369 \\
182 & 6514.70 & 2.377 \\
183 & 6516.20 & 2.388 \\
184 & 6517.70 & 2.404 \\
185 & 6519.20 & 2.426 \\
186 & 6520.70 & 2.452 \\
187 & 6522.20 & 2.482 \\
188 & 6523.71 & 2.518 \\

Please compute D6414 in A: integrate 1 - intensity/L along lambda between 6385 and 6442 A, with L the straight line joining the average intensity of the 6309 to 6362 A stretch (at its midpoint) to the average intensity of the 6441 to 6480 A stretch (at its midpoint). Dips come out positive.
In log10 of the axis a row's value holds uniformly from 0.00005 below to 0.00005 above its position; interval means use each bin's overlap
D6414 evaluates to -1.3 A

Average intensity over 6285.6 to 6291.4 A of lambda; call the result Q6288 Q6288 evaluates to 2.48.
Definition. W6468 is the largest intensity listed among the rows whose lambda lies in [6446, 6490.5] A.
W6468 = 2.427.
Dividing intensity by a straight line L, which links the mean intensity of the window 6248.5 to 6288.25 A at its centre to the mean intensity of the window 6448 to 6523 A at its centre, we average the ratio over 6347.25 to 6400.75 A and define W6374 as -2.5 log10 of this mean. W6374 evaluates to -0.02 mag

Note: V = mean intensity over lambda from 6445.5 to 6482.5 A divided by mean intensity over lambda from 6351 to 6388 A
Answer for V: 0.97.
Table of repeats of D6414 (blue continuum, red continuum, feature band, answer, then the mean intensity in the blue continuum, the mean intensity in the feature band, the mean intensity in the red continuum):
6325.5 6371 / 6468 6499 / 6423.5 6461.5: -1.6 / 2.34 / 2.42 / 2.31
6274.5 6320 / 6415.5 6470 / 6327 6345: 0.7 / 2.4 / 2.3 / 2.35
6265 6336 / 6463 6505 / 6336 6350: 0.1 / 2.38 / 2.34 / 2.29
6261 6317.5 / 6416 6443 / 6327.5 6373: 0.9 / 2.39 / 2.34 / 2.38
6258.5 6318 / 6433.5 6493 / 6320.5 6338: 0.5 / 2.39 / 2.31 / 2.35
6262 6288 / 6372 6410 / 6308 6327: 0.8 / 2.42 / 2.31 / 2.42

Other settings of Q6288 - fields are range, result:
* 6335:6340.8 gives 2.28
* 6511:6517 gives 2.37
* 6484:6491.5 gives 2.37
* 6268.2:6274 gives 2.36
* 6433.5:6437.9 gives 2.46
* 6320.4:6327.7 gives 2.34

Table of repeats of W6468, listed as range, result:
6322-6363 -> 2.46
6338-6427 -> 2.506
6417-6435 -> 2.596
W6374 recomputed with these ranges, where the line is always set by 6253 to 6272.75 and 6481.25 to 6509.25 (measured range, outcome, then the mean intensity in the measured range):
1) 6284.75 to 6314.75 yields -0.05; 2.4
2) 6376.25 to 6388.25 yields -0.07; 2.47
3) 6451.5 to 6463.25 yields -0.04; 2.39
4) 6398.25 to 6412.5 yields -0.05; 2.42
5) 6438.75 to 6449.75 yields -0.01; 2.34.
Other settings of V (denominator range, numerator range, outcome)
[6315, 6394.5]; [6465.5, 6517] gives 0.98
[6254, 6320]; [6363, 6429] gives 1.00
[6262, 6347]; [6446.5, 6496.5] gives 0.98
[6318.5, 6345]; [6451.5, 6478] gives 1.00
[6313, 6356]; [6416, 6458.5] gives 1.02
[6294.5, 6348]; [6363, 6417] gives 1.03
